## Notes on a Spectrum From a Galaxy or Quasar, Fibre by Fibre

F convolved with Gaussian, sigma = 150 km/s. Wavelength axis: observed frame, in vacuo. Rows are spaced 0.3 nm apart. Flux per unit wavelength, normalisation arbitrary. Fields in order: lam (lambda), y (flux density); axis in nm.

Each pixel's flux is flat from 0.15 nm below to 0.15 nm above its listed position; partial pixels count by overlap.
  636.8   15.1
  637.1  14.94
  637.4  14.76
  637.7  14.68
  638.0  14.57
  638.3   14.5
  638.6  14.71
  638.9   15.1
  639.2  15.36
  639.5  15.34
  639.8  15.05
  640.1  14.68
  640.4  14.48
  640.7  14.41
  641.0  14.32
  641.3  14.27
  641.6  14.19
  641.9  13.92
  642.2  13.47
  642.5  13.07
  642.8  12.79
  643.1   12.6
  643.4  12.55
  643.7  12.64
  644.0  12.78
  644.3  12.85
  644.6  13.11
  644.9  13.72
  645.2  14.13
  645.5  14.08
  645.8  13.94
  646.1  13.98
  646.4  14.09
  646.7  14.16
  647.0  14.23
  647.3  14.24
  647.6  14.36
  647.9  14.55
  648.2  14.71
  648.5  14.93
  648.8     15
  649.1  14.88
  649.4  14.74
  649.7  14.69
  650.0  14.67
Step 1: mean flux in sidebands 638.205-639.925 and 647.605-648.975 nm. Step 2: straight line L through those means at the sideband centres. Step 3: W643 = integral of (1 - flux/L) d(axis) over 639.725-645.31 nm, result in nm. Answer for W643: 0.492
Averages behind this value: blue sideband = 15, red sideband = 14.8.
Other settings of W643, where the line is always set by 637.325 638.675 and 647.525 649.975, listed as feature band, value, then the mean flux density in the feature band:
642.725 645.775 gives 0.32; 13.2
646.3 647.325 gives 0.04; 14.2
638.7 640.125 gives -0.05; 15.1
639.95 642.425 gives 0.08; 14.2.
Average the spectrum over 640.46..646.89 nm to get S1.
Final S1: 13.6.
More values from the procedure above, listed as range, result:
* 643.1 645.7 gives 13.2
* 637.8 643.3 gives 14.3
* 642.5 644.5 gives 12.7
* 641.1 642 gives 14.1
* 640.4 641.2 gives 14.4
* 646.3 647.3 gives 14.2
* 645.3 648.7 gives 14.3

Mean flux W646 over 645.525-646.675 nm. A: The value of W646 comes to 14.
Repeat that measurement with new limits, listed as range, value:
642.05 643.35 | 12.9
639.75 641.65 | 14.5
